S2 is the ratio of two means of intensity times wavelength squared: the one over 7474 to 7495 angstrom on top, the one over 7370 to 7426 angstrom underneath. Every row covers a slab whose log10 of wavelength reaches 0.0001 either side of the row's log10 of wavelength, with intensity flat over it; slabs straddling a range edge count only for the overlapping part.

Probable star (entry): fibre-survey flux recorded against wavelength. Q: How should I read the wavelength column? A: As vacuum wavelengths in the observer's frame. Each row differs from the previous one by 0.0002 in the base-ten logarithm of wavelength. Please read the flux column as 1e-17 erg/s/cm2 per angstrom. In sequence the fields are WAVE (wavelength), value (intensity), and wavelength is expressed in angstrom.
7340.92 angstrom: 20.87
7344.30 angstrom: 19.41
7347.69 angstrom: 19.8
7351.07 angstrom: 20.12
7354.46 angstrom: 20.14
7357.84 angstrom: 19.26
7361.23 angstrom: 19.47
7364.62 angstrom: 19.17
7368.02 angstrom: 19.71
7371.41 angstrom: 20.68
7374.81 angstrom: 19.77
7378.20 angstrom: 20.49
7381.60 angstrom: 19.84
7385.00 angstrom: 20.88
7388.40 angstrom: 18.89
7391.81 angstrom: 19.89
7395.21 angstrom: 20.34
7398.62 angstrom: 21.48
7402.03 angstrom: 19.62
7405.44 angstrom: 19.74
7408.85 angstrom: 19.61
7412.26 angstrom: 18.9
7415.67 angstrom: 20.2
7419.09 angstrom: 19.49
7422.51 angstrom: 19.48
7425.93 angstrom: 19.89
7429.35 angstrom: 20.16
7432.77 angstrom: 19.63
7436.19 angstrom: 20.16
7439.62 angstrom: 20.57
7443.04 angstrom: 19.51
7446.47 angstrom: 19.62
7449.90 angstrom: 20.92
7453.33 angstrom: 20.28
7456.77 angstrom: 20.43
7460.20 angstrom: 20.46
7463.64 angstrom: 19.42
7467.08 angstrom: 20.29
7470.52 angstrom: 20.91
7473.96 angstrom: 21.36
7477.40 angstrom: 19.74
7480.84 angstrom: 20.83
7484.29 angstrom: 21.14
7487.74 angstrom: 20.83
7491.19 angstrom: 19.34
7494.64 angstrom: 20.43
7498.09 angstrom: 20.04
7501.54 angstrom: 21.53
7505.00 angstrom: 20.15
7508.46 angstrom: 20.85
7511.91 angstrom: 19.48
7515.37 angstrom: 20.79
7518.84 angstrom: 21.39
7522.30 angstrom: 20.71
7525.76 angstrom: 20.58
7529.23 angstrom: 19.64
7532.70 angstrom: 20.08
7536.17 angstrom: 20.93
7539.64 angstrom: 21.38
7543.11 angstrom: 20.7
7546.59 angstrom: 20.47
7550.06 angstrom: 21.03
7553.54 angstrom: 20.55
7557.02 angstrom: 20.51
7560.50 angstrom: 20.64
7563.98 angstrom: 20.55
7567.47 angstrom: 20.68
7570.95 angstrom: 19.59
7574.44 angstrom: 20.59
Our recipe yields 1.0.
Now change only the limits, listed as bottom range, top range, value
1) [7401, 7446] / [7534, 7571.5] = 1.08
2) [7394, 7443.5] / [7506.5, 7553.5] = 1.07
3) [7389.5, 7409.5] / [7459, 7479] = 1.03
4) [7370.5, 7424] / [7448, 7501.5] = 1.05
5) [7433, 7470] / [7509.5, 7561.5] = 1.04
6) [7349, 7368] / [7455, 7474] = 1.07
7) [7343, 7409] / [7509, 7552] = 1.08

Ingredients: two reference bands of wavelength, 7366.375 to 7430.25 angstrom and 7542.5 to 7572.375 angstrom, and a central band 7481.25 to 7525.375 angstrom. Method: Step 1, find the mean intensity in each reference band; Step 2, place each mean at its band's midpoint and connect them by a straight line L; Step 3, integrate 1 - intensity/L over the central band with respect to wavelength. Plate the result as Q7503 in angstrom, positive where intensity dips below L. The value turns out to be -0.5 angstrom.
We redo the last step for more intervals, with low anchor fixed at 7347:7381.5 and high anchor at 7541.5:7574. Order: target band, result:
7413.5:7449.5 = 0.4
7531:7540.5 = -0.1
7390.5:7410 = -0.1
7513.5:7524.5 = -0.3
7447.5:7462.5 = -0.2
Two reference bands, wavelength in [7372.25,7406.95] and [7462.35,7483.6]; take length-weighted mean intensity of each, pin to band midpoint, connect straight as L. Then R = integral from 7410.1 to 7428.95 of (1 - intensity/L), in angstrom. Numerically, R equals 0.6 angstrom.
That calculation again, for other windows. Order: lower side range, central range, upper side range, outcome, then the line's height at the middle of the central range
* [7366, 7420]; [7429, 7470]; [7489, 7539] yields 0.11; 20.2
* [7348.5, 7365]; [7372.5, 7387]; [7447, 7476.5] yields -0.28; 19.9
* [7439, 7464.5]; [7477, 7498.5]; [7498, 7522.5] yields 0.07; 20.5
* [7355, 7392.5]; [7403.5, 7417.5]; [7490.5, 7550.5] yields 0.28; 20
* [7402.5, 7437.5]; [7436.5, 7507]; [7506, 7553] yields -0.86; 20.1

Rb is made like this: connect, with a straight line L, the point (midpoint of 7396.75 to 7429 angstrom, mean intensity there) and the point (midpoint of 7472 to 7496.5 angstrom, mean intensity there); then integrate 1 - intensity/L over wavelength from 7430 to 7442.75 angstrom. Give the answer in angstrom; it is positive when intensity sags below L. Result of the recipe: 0.01 angstrom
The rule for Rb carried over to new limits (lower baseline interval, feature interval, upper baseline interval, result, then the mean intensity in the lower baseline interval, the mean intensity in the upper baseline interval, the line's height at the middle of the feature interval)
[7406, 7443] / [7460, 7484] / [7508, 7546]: -0.4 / 19.8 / 20.6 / 20.2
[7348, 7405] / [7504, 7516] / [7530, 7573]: 0.1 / 20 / 20.6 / 20.4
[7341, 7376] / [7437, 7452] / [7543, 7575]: 0.0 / 19.8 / 20.5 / 20.1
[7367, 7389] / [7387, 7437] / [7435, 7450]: 0.6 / 20.1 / 20.1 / 20.1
